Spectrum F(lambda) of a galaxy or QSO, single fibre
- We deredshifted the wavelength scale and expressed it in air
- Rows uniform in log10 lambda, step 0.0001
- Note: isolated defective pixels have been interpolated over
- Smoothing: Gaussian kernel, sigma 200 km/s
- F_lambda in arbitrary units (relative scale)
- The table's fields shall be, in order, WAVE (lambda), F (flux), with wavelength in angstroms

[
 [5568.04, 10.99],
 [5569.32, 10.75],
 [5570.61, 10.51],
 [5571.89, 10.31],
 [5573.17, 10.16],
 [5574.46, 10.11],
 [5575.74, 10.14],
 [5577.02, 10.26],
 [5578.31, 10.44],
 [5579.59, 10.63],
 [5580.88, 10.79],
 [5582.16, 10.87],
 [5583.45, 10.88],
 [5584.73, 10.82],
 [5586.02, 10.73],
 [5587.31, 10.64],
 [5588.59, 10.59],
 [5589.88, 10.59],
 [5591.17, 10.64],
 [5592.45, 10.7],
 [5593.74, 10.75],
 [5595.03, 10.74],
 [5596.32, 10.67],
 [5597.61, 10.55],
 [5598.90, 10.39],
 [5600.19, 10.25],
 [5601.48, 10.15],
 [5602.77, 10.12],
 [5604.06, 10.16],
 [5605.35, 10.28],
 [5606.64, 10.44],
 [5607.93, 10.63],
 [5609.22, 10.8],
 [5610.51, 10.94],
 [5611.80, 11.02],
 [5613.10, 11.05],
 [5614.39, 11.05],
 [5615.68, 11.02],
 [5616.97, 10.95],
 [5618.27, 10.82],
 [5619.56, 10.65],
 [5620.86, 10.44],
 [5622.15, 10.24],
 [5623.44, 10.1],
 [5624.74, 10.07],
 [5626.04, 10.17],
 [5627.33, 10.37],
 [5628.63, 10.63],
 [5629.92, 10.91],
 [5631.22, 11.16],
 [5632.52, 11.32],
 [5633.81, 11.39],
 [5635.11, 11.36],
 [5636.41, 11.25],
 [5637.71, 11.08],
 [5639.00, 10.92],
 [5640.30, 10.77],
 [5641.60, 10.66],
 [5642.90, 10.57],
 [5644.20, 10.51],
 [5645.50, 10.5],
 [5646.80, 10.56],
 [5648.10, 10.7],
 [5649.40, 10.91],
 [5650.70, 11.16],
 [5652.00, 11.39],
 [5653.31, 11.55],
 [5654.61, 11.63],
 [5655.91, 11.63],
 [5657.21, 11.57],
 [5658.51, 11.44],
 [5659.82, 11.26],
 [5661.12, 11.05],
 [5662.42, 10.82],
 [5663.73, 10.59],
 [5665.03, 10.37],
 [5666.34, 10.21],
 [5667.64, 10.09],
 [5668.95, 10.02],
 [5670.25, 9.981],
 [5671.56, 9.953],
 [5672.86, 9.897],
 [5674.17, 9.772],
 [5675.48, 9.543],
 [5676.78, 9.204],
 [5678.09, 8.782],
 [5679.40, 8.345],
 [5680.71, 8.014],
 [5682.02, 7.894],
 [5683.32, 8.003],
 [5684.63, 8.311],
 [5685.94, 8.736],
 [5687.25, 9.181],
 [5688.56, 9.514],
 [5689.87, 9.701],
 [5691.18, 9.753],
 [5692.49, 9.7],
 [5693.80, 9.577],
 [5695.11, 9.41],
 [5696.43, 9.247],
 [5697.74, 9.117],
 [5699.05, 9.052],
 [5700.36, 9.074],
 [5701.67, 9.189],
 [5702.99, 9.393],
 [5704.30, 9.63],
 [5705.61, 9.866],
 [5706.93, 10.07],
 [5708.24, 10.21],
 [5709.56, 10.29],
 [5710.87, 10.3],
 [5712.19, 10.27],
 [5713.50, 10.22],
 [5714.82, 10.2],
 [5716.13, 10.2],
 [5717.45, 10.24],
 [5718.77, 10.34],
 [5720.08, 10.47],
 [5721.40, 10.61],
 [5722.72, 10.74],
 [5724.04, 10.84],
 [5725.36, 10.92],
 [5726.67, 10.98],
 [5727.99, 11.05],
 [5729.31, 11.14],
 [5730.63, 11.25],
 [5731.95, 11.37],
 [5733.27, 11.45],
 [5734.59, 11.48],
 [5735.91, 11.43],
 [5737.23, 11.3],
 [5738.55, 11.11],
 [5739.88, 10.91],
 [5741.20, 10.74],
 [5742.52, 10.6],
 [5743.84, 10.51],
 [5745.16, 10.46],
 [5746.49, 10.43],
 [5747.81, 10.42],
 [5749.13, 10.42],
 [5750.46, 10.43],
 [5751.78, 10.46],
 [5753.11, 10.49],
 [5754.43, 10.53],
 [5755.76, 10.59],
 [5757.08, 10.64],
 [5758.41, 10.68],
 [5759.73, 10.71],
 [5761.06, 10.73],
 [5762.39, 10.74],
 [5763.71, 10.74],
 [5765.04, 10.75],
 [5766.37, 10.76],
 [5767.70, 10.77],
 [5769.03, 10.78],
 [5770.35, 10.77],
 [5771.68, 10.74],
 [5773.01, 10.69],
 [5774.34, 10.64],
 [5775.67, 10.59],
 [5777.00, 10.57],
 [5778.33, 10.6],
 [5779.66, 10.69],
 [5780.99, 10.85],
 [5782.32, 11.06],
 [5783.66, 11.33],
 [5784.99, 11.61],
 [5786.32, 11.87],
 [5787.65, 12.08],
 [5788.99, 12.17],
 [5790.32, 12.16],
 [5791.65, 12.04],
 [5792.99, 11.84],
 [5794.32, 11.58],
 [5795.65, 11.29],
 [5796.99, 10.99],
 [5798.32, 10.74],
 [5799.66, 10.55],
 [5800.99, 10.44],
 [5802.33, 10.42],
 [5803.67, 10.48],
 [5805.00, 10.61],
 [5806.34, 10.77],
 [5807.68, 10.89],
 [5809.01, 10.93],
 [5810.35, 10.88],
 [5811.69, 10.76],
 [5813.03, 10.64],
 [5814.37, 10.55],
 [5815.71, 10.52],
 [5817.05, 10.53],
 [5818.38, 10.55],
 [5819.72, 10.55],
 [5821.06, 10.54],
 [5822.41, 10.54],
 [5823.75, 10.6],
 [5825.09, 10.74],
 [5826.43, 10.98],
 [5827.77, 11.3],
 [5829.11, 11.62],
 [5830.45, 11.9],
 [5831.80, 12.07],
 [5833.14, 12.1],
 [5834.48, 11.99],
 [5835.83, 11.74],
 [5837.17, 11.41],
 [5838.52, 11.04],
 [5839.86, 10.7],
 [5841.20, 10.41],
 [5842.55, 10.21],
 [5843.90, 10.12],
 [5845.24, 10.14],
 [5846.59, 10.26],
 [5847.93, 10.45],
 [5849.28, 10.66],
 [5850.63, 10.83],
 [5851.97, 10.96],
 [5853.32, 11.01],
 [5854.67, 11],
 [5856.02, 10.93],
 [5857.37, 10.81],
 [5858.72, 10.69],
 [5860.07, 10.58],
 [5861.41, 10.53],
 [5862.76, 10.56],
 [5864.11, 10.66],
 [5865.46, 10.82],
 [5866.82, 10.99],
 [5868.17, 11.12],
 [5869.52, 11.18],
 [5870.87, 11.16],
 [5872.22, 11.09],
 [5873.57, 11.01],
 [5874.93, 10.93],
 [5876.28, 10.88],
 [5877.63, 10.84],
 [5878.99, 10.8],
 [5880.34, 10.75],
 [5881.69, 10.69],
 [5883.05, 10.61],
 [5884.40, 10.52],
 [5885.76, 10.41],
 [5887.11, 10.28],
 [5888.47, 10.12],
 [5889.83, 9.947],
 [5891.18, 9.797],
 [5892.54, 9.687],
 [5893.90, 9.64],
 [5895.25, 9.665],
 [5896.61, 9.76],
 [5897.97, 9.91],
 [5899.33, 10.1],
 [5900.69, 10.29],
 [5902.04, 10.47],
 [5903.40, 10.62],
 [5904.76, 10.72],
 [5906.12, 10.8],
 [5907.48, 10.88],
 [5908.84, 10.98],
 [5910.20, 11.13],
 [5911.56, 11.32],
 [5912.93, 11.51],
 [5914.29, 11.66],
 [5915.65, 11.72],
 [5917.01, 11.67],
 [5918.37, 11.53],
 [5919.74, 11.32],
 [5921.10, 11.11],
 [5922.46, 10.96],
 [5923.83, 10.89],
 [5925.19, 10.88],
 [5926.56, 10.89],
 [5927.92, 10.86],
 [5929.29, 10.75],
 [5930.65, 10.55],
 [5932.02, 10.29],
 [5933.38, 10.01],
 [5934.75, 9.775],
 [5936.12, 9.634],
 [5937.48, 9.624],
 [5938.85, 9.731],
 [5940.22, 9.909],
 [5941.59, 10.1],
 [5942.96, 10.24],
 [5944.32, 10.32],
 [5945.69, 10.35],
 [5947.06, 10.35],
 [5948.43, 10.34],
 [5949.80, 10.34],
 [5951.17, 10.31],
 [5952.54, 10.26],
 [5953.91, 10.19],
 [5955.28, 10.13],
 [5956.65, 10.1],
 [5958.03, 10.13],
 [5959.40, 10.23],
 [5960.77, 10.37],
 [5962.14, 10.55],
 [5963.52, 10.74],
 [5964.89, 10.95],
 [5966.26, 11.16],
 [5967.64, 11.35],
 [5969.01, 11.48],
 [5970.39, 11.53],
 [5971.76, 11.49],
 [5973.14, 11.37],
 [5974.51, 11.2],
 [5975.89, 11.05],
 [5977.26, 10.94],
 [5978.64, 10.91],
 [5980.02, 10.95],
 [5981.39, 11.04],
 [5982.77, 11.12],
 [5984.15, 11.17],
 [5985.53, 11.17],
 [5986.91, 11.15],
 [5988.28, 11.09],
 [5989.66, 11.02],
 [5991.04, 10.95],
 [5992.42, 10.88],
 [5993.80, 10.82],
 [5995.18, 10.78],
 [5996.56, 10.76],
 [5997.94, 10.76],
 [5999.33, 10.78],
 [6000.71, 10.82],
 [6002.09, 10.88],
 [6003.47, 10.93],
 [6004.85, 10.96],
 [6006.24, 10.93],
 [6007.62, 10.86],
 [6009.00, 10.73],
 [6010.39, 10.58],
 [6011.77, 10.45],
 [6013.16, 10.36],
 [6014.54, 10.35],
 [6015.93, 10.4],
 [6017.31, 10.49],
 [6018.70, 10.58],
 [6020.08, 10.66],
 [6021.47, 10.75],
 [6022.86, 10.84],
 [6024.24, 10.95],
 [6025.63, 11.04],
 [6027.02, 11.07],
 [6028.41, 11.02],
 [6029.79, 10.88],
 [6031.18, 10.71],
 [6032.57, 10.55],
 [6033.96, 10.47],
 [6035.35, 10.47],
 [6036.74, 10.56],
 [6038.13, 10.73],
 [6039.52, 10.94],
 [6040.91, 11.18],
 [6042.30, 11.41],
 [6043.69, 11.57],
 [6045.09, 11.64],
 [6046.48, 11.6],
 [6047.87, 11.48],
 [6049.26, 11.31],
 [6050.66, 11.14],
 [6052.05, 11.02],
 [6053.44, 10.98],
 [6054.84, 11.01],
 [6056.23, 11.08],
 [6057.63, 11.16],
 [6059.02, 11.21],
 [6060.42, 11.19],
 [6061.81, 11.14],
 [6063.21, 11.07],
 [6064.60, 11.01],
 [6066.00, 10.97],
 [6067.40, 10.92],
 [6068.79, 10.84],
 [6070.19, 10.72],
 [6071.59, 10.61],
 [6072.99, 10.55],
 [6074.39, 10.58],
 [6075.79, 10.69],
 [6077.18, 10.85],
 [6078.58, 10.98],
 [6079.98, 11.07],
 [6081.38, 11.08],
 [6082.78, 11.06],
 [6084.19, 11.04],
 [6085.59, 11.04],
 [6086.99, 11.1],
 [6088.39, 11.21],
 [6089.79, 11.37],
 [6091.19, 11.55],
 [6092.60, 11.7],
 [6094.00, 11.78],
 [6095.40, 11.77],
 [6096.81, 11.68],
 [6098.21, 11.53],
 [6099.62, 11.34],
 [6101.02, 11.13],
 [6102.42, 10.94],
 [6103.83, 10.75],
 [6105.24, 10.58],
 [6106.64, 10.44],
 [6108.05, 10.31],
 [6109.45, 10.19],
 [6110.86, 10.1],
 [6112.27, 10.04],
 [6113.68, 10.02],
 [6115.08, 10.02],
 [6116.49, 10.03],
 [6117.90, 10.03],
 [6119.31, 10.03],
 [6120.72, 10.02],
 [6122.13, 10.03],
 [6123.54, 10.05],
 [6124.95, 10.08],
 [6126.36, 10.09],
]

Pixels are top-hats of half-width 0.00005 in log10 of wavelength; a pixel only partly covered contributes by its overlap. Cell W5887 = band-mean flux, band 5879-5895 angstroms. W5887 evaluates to 10.2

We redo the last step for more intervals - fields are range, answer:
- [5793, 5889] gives 10.8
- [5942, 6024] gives 10.8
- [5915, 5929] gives 11.2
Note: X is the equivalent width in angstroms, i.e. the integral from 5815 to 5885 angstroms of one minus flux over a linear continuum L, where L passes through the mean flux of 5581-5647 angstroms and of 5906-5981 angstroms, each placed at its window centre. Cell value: -1.1 angstroms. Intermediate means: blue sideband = 10.7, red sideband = 10.7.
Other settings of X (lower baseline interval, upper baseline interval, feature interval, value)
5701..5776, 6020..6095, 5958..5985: -0.22 angstroms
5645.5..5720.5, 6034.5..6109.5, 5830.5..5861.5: -1.49 angstroms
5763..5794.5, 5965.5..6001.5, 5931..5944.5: 1.36 angstroms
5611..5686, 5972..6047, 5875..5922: 0.42 angstroms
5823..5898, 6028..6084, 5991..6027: 0.61 angstroms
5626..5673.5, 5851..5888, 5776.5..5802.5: -1.08 angstroms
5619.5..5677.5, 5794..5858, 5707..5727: 0.58 angstroms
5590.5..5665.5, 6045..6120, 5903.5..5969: 1.50 angstroms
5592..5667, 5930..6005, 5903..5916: -0.55 angstroms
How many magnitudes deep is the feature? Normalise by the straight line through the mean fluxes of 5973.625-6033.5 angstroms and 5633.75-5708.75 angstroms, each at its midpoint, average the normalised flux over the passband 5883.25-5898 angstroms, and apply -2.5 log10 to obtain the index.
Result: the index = 0.06 mag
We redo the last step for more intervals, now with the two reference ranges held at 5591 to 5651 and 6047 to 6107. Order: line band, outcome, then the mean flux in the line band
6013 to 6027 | 0.037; 10.7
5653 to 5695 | 0.093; 9.86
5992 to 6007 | 0.018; 10.8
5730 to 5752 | -0.008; 10.9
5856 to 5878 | 0.004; 10.9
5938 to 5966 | 0.070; 10.3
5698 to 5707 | 0.145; 9.41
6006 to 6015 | 0.043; 10.6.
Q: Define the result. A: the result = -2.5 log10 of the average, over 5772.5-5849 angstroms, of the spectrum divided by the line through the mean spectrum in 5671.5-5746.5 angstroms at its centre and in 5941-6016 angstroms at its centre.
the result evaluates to -0.07 mag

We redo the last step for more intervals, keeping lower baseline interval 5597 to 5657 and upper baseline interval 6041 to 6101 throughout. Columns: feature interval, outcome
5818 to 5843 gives -0.02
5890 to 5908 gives 0.09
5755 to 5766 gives 0.02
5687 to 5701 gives 0.15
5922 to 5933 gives 0.03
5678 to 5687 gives 0.29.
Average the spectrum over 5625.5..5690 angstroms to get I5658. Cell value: 10.3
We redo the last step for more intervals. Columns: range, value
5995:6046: 10.8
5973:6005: 11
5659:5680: 10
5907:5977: 10.7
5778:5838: 11.1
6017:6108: 11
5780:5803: 11.3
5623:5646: 10.8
